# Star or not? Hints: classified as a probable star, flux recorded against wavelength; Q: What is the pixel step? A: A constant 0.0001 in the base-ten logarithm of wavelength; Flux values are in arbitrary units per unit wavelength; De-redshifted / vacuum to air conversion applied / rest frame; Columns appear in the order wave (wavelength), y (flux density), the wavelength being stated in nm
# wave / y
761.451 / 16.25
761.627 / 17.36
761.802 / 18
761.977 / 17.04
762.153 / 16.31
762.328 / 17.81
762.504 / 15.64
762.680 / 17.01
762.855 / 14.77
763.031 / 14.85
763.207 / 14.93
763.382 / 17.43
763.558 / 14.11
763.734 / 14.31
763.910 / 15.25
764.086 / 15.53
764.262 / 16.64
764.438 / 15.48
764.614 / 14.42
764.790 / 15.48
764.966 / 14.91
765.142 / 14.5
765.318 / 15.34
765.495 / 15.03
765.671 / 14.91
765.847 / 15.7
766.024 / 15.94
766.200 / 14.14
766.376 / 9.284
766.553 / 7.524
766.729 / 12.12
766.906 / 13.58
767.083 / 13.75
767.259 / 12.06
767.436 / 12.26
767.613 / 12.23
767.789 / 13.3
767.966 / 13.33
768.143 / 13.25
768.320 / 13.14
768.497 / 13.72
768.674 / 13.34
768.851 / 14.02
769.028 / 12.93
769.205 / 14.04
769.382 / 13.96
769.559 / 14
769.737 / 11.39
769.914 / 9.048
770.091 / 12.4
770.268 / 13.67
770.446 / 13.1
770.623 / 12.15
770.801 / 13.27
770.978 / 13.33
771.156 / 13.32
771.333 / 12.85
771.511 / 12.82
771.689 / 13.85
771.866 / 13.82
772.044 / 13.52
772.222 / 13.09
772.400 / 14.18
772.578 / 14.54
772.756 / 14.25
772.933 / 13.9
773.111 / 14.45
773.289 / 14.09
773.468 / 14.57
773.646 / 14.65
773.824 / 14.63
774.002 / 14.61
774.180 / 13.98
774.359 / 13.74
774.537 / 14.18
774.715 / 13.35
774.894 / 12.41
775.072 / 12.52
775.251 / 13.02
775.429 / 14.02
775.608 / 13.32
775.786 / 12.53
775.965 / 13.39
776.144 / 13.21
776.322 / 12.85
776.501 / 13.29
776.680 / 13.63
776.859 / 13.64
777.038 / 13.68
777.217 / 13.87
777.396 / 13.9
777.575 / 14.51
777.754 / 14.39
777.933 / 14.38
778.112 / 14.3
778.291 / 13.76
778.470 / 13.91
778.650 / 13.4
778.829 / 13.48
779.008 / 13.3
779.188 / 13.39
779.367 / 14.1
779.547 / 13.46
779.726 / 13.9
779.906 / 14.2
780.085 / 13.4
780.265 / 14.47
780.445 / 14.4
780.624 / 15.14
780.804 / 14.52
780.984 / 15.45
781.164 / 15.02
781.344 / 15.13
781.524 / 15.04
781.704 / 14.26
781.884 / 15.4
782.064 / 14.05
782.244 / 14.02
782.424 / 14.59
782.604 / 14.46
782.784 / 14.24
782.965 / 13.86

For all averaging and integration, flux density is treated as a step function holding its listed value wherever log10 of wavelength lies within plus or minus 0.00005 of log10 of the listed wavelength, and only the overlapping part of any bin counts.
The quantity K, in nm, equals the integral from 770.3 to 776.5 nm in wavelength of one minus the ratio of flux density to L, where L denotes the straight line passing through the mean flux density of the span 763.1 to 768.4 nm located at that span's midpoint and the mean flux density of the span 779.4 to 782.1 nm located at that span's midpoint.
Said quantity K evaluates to 0.30 nm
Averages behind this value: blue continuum 14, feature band 13.6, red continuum 14.5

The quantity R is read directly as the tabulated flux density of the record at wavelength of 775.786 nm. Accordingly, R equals 12.53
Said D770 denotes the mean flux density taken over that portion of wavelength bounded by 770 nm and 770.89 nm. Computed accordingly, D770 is 12.9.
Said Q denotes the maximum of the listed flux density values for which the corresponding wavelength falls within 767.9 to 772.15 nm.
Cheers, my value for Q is 14.04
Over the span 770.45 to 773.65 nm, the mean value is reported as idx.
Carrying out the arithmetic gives 13.7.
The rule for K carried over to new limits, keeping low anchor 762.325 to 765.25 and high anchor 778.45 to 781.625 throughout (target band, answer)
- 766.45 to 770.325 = 0.62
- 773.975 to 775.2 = 0.10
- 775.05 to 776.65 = 0.15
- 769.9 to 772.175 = 0.29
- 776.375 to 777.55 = 0.06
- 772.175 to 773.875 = 0.05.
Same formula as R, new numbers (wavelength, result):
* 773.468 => 14.57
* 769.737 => 11.39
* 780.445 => 14.4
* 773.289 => 14.09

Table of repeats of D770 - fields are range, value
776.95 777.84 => 14.1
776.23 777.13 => 13.4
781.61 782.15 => 14.6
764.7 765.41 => 15.1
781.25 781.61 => 15.1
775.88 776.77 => 13.3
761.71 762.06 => 17.6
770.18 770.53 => 13.4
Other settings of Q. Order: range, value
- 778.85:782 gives 15.45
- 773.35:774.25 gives 14.65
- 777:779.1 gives 14.51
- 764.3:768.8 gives 15.94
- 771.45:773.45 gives 14.54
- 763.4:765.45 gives 16.64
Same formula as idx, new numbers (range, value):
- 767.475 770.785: 12.9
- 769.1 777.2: 13.4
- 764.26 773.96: 13.5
